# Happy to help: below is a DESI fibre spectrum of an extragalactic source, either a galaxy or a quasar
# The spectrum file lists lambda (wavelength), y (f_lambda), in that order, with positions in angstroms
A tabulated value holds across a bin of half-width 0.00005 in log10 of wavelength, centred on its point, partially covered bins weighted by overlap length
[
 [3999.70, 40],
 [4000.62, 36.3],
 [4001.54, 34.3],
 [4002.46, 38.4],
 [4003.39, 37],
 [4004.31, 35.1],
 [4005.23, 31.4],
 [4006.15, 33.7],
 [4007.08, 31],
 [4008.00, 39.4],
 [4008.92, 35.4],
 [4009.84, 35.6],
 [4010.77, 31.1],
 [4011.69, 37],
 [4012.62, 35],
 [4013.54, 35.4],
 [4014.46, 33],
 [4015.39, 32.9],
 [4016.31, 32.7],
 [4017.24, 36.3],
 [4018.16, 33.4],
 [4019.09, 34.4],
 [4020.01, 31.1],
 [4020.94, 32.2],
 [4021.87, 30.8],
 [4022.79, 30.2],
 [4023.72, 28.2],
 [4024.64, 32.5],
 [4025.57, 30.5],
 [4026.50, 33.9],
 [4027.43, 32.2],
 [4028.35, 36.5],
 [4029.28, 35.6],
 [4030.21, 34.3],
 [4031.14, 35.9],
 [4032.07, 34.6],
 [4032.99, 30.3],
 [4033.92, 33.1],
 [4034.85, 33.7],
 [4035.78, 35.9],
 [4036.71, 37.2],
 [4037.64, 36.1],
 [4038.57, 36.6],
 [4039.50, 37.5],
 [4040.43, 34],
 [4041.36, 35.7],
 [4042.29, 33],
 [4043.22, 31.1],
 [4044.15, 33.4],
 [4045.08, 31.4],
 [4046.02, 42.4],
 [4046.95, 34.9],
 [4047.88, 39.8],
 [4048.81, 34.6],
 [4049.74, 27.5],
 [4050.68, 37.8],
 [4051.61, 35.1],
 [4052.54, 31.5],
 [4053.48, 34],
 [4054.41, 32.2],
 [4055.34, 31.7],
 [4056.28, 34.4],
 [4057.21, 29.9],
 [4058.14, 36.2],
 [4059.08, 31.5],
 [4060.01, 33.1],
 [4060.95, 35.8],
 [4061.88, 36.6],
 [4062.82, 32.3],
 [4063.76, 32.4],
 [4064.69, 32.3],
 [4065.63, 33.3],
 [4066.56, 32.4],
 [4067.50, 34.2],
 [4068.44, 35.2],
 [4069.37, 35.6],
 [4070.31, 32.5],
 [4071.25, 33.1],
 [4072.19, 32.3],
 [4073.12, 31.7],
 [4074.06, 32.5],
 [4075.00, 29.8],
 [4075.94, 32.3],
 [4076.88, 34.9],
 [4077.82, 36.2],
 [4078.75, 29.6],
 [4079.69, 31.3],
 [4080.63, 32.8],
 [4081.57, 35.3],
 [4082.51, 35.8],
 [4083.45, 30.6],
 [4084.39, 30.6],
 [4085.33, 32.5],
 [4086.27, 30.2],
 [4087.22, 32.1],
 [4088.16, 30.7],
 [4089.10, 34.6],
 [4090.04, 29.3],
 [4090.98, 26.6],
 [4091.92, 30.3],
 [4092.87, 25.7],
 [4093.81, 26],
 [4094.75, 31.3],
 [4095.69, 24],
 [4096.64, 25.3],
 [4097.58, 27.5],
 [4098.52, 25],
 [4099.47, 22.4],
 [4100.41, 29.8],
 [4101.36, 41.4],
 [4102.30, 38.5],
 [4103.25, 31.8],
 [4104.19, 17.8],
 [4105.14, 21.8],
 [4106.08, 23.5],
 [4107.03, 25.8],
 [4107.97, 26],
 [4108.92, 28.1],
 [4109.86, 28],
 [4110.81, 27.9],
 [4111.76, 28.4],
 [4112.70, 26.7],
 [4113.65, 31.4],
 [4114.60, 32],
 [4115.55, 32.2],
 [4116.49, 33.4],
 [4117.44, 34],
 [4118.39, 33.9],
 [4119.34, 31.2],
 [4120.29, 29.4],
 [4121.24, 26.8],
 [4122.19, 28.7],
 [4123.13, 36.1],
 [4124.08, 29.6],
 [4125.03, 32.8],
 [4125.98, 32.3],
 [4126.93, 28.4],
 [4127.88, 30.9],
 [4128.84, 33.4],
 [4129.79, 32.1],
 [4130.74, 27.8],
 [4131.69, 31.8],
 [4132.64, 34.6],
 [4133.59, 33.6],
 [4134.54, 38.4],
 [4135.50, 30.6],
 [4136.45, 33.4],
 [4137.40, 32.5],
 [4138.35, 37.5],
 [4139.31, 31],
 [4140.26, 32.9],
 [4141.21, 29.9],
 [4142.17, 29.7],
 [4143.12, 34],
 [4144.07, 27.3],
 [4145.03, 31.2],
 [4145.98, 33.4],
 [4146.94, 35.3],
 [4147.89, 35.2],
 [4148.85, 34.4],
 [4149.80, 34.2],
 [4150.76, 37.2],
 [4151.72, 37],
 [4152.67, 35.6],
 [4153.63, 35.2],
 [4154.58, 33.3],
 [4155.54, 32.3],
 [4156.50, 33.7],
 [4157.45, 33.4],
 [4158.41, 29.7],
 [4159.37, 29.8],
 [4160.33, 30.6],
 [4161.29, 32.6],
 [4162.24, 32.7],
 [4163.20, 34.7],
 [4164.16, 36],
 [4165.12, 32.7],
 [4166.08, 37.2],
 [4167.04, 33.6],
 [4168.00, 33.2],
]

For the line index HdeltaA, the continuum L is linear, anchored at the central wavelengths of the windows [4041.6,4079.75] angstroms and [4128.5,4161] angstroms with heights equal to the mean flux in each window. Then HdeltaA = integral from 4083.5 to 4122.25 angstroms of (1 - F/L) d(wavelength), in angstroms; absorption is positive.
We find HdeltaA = 4.8 angstroms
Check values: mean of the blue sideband 33.5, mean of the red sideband 33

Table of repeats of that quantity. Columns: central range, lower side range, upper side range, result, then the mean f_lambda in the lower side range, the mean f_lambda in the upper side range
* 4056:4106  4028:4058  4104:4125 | 0.5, 34.4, 29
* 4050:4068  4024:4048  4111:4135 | 0.2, 34.6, 31.6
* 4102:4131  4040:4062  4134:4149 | 3.1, 34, 32.9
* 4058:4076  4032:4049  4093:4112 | -0.8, 35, 27.5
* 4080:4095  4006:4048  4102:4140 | 0.4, 34.1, 30.6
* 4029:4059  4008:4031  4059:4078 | -0.9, 33.5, 33.3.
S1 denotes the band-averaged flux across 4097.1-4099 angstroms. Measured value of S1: 26.3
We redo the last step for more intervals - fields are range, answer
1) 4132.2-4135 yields 35.6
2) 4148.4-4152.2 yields 35.7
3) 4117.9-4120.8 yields 31.4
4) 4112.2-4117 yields 31.2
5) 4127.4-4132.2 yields 31.2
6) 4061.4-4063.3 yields 34.4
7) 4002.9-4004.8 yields 35.9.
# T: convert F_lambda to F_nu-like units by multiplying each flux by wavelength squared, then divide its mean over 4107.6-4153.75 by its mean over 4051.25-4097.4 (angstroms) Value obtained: 1.03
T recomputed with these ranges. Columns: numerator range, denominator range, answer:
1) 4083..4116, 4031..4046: 0.86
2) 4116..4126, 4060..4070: 0.96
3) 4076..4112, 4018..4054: 0.89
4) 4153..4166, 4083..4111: 1.19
